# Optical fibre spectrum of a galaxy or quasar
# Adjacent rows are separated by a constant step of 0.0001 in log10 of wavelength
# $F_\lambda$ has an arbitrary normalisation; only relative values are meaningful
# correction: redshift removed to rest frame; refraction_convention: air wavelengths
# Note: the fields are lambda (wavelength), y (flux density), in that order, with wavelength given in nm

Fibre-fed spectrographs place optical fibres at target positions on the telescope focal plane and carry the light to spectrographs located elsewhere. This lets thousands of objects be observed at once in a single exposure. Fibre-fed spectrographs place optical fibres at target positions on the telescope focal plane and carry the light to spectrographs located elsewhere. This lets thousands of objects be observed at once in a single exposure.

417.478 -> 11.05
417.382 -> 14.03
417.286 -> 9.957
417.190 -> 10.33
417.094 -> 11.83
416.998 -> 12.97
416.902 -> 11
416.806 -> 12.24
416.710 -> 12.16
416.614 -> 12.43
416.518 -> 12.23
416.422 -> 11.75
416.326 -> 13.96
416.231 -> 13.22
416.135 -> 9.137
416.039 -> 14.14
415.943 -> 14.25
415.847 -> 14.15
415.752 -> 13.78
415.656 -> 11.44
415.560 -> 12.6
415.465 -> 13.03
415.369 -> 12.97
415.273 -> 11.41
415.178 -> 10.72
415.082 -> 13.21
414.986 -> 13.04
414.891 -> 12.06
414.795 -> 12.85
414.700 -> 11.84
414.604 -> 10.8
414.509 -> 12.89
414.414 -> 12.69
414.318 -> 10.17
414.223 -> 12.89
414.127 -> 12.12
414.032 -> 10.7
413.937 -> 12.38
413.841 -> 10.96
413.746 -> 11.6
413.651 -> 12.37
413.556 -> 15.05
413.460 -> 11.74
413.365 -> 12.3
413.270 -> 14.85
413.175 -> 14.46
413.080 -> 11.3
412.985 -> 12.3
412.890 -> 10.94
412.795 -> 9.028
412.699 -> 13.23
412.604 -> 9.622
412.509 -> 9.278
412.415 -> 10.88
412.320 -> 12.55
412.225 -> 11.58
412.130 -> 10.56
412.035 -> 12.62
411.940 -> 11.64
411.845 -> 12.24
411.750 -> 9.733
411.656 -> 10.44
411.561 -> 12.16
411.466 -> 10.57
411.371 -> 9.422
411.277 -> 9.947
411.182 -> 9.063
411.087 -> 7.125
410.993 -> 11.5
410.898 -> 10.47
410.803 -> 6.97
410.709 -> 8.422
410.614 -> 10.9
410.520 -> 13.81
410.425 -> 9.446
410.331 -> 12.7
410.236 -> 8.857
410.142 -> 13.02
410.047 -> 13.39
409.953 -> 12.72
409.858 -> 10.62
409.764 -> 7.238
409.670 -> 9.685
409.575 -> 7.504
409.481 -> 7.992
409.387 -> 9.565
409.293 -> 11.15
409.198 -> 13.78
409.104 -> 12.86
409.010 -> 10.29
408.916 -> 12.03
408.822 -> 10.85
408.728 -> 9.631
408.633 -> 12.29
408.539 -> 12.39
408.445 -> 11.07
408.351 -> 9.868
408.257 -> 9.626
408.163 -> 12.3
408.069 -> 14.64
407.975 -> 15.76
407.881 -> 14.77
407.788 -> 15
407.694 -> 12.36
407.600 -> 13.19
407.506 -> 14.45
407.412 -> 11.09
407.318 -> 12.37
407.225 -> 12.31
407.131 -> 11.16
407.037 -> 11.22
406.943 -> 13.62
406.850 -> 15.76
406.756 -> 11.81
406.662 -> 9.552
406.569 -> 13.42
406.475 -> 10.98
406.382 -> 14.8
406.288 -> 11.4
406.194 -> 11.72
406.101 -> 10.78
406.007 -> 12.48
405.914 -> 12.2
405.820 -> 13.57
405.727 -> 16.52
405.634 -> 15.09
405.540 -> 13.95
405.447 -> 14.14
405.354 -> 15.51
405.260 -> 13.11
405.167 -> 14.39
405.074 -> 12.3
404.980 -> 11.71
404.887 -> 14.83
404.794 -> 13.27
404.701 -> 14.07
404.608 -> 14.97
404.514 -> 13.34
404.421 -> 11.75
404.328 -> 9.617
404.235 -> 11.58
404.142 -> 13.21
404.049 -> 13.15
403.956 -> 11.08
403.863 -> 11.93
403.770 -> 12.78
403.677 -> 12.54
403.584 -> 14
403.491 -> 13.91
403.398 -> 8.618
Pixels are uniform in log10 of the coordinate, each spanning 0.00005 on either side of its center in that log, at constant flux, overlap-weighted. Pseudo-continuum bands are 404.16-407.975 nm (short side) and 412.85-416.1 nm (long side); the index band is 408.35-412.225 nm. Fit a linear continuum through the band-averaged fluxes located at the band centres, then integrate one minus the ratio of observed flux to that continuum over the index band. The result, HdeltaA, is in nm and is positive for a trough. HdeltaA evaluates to 0.63 nm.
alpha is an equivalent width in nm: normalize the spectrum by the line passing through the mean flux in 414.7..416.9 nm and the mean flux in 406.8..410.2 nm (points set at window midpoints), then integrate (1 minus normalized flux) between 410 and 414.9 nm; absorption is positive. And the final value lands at 0.35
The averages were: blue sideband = 11.9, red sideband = 12.5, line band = 11.4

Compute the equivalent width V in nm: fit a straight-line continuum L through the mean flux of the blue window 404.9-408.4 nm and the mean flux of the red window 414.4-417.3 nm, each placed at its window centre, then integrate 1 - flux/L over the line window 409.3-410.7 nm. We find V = 0.25 nm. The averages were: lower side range 13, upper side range 12.3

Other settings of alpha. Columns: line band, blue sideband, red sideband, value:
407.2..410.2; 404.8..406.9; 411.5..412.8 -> 0.138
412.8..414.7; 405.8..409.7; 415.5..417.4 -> 0.014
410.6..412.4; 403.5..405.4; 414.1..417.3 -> 0.303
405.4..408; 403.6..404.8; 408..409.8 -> -0.307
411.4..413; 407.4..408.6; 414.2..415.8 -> 0.179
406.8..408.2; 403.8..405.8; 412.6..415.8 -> -0.037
